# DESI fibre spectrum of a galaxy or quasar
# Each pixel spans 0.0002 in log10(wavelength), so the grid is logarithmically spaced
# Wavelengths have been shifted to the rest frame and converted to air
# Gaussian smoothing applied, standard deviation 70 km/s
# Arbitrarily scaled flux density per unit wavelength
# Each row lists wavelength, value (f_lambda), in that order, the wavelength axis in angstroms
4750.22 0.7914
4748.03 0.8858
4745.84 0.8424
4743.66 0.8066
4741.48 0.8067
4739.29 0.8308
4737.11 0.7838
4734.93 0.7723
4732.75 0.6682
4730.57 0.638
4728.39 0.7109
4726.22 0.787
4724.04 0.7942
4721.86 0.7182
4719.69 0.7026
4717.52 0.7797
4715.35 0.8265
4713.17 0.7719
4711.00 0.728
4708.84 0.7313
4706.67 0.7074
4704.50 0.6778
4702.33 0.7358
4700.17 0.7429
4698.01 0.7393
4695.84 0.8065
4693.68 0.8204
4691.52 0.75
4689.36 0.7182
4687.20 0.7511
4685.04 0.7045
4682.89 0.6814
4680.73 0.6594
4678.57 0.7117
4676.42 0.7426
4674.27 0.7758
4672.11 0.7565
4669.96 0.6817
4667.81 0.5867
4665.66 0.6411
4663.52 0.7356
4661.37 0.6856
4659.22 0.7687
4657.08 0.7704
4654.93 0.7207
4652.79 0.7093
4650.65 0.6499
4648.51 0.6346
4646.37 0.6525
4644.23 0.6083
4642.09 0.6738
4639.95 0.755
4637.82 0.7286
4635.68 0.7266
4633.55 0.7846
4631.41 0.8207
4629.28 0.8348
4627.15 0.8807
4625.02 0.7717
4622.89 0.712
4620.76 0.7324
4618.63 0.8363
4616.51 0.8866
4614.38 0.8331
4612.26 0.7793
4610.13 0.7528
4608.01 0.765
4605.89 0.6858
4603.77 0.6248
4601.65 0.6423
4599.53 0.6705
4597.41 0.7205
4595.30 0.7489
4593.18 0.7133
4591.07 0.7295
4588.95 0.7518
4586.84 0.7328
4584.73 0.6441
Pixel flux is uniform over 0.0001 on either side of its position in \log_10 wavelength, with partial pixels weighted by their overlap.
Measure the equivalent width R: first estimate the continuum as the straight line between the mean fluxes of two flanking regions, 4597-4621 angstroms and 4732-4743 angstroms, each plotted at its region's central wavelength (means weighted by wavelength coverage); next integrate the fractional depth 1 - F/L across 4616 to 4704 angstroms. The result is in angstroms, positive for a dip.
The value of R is 2.9 angstroms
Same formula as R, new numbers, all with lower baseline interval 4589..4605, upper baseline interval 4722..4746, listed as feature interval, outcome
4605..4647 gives -3.1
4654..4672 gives 0.7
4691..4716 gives -0.1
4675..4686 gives 0.5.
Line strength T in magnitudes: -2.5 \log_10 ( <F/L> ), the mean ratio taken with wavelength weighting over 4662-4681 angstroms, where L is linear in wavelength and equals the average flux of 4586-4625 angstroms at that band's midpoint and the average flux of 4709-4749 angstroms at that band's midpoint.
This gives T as 0.08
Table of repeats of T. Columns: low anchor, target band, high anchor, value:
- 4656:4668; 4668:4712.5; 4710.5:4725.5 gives 0.01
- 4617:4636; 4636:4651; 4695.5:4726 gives 0.16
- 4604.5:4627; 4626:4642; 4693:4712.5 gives -0.02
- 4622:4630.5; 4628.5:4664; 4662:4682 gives 0.05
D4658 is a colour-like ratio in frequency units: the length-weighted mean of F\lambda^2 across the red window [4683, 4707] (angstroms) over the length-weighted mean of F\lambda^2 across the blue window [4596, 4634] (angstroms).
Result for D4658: 1.00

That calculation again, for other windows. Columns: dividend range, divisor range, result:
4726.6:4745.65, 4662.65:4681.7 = 1.11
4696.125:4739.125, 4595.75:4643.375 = 1.02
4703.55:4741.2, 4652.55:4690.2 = 1.07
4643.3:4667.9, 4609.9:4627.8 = 0.87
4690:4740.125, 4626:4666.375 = 1.06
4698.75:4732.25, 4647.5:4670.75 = 1.09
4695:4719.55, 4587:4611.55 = 1.10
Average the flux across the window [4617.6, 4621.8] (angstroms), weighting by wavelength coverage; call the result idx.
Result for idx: 0.784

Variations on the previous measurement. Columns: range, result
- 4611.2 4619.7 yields 0.834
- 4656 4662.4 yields 0.741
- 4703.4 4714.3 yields 0.723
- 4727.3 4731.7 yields 0.675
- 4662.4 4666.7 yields 0.69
